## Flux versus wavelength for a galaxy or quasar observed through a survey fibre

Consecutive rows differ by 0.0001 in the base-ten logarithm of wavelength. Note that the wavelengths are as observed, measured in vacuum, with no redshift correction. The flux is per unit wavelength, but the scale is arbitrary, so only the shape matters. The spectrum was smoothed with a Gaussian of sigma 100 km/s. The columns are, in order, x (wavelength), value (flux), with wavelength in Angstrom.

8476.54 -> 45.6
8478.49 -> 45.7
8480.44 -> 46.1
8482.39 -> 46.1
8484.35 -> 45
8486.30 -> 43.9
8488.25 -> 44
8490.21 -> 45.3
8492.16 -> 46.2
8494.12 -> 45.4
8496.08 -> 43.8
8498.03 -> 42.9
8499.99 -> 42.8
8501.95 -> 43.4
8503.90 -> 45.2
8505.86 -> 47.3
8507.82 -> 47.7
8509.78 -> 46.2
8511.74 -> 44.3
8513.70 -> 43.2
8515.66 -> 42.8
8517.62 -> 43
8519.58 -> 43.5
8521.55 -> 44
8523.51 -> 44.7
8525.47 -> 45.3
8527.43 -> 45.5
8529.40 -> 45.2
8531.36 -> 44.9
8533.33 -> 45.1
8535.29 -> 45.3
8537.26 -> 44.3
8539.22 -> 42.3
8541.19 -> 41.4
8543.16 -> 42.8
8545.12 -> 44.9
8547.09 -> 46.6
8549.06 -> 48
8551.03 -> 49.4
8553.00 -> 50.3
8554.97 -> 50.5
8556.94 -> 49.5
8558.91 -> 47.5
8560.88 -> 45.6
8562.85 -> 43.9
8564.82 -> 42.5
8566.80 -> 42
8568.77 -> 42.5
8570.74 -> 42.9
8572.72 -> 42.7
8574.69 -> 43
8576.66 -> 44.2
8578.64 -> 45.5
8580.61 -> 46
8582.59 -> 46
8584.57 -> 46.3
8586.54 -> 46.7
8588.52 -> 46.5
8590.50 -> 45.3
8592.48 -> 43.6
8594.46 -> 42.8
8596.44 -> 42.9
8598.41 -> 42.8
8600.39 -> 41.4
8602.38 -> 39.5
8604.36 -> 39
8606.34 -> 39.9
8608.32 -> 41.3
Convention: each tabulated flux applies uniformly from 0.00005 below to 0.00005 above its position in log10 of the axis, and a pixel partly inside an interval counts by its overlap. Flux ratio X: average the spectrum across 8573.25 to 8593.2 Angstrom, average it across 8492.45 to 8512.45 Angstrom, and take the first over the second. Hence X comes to 1.01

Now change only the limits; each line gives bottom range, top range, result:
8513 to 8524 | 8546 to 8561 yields 1.12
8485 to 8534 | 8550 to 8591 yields 1.02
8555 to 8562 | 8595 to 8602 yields 0.88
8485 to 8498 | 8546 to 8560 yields 1.09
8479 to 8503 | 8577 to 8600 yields 1.00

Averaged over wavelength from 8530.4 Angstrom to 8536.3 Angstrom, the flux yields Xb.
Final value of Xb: 45.1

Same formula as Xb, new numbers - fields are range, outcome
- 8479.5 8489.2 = 45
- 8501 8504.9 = 44.4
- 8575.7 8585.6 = 45.6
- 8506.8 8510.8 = 46.9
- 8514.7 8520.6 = 43.1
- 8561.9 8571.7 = 42.8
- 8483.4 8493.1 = 44.9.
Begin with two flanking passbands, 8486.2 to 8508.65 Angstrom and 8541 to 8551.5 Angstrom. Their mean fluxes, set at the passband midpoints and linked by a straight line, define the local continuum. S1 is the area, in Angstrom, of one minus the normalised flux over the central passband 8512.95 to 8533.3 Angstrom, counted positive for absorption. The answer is 0.45 Angstrom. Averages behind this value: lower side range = 44.8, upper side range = 45.6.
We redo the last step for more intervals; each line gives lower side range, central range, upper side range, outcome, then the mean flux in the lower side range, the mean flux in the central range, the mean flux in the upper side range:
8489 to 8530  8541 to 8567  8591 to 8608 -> -1.9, 44.6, 46.3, 41.6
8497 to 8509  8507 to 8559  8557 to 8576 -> -1.2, 44.9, 45.4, 43.9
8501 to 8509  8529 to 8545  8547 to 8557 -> 1.4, 45.9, 43.9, 49.2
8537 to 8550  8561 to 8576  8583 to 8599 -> 0.5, 44.3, 43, 44.7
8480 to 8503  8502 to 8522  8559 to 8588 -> -0.1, 44.6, 44.7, 44.4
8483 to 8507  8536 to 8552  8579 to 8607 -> -0.3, 44.6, 45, 43.6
